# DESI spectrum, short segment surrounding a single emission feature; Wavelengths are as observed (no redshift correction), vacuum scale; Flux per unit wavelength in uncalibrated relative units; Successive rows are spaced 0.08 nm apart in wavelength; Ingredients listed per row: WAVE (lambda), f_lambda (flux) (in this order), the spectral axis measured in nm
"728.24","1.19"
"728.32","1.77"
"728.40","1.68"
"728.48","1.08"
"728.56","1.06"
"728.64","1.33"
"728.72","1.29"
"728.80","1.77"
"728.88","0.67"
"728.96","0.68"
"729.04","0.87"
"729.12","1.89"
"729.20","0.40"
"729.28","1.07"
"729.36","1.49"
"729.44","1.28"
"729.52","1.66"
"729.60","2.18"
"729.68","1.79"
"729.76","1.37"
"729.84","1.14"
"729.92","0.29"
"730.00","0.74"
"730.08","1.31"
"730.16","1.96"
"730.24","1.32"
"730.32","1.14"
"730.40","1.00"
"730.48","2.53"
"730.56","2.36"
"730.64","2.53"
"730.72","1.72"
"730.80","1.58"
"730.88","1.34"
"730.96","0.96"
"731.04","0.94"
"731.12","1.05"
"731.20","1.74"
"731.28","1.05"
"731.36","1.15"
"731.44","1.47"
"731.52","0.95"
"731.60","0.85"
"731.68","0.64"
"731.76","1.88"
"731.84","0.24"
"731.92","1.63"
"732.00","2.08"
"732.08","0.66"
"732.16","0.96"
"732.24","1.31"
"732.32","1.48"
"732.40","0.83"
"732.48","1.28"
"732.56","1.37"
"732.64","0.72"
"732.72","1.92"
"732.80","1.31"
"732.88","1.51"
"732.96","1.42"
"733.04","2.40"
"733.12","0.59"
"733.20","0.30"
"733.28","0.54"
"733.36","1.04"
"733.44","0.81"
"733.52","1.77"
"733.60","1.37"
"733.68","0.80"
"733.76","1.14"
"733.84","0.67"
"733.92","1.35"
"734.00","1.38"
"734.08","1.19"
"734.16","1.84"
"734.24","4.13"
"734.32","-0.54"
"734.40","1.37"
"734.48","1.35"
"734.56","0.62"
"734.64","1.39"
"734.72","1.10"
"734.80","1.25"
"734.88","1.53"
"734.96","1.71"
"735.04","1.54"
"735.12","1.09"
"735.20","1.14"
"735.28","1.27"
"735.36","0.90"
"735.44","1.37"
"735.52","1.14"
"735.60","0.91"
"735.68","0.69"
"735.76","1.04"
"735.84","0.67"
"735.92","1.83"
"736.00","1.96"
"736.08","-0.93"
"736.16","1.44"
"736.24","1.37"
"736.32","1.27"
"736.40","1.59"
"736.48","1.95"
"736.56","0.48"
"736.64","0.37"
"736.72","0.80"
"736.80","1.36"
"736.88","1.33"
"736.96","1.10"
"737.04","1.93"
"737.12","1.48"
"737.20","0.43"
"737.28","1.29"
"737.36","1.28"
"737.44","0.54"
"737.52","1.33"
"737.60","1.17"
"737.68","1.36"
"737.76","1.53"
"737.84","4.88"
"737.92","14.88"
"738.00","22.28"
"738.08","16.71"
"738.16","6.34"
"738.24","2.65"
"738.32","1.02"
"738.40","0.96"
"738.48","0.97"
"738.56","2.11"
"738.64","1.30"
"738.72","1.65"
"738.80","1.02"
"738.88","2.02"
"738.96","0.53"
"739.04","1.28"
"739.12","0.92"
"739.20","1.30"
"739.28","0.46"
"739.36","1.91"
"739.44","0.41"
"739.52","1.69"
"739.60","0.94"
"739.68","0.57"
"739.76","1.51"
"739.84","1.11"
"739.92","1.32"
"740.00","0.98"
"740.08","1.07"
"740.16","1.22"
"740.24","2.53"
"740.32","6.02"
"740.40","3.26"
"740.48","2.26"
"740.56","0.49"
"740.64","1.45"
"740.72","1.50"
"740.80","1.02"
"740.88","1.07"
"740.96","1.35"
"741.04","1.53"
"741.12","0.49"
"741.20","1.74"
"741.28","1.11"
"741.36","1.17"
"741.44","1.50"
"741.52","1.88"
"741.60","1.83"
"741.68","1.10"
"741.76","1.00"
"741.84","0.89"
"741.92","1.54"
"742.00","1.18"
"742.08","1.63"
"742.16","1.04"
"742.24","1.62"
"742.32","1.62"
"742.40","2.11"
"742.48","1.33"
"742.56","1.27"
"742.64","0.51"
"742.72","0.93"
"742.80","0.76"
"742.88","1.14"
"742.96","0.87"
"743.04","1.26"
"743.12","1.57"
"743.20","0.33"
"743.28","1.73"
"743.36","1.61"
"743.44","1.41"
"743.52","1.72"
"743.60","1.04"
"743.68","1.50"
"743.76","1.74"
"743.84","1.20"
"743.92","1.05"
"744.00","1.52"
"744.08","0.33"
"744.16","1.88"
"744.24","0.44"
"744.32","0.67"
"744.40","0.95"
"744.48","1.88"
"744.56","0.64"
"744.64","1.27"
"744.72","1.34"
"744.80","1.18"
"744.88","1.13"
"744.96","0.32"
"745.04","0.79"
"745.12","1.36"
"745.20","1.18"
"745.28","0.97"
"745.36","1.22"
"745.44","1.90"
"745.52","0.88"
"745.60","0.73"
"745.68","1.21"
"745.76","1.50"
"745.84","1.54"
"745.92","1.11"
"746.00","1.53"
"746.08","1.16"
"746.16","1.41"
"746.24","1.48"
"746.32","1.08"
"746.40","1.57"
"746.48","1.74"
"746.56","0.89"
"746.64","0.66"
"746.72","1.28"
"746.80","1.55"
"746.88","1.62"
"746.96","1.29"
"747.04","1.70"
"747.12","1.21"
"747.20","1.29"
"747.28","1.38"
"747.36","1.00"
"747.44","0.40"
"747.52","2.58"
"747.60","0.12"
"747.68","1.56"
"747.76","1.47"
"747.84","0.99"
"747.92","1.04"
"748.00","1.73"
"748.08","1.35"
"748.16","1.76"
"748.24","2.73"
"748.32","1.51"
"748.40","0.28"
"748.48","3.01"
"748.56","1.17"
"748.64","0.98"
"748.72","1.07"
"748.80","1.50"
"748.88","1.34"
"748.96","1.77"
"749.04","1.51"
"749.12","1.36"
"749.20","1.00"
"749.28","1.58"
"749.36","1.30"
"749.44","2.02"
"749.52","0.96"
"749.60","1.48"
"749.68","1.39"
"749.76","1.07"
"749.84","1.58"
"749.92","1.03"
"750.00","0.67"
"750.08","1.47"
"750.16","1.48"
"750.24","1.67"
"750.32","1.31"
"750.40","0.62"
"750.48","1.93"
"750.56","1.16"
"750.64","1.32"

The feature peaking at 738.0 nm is H-alpha 6563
